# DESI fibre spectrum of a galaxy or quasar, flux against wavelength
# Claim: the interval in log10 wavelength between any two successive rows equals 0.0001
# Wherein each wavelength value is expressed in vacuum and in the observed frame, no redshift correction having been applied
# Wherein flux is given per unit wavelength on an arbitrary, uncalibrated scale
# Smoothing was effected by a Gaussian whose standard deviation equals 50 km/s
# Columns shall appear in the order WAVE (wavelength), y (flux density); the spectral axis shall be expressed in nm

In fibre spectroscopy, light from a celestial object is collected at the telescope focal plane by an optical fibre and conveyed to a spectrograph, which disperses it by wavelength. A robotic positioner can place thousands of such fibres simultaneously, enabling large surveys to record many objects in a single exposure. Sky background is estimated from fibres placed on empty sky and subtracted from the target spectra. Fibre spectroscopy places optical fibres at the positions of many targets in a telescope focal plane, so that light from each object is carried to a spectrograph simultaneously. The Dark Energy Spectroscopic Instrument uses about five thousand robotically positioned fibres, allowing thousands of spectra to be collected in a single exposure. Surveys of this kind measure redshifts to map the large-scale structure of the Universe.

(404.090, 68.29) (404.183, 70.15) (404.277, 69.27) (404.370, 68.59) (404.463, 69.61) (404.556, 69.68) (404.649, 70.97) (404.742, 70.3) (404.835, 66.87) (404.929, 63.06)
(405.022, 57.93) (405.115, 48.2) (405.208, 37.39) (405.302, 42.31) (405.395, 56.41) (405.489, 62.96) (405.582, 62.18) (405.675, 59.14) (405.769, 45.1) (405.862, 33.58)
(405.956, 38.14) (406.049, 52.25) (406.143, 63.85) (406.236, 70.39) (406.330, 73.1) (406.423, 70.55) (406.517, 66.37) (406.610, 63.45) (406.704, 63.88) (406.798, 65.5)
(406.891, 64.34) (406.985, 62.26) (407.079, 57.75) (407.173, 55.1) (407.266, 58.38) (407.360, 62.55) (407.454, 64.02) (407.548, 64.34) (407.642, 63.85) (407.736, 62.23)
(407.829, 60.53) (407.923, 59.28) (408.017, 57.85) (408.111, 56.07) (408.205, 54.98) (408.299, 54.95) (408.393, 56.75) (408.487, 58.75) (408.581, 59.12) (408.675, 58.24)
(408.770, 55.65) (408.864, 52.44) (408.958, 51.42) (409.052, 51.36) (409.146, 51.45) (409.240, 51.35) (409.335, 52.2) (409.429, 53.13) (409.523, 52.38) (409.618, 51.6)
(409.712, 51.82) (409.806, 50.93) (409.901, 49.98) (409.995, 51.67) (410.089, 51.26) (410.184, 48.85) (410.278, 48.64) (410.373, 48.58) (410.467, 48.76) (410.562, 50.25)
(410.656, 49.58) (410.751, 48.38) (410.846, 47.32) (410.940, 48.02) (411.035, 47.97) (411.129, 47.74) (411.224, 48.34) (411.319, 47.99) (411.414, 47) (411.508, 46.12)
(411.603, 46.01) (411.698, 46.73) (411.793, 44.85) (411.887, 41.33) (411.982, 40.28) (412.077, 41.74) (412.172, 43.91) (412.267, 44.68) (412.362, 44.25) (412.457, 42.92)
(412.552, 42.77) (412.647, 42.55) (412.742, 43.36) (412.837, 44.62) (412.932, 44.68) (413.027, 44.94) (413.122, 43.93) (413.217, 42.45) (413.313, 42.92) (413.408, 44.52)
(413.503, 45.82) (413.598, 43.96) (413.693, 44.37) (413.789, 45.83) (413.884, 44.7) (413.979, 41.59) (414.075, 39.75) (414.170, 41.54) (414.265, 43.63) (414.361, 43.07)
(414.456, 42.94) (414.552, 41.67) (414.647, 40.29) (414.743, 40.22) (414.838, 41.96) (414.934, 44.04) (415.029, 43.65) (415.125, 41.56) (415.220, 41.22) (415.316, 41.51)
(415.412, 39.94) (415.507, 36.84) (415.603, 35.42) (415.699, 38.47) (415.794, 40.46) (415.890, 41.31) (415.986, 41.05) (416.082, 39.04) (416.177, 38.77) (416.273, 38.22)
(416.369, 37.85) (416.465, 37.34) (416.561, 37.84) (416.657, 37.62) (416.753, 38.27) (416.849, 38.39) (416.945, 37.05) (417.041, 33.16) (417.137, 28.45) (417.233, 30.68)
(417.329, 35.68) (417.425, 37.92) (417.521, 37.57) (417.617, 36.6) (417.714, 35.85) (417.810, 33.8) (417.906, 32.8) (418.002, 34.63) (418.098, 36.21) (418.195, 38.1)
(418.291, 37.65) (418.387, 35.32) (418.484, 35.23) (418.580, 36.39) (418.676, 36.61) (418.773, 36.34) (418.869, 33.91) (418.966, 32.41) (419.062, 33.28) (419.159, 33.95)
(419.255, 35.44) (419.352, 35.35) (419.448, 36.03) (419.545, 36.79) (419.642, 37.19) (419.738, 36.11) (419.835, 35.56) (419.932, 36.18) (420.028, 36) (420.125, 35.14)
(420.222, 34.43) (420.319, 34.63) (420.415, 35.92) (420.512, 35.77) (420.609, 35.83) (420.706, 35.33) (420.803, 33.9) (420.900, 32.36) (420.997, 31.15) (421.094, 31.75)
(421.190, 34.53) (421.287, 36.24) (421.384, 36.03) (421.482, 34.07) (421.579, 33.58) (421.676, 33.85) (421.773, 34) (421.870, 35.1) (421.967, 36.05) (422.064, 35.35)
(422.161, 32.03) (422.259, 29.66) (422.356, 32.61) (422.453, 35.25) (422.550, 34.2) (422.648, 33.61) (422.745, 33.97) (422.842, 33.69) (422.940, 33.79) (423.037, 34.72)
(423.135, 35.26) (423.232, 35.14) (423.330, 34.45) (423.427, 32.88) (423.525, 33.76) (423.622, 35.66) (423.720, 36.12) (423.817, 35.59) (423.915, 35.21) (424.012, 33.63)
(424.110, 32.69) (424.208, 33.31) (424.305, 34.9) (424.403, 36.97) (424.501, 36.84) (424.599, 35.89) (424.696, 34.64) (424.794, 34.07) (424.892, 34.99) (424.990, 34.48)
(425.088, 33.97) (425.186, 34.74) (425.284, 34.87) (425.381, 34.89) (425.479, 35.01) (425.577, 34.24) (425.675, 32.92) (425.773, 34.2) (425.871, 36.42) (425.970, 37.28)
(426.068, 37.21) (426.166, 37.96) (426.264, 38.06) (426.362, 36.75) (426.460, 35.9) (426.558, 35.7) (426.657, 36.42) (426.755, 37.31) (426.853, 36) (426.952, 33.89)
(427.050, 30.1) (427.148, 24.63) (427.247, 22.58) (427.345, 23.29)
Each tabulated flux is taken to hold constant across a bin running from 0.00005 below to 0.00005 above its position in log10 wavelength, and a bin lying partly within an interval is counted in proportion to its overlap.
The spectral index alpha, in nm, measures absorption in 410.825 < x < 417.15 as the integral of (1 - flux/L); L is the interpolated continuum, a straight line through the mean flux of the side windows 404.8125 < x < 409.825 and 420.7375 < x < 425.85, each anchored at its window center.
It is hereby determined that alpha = 0.72 nm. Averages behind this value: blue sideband 57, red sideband 34.3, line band 42.2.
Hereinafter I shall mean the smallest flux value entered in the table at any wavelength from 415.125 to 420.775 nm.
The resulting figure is 28.45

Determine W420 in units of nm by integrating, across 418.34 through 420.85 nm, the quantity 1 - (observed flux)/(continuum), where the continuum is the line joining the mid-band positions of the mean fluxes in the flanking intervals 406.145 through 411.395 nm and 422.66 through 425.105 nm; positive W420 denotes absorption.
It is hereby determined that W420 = 0.33 nm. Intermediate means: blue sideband 55.9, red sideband 34.7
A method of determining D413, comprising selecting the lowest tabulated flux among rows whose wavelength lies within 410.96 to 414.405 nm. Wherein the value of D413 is 39.75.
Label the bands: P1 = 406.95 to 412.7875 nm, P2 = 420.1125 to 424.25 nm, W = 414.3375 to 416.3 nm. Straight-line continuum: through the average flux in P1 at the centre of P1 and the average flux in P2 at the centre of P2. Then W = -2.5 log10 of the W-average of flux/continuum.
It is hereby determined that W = 0.08 mag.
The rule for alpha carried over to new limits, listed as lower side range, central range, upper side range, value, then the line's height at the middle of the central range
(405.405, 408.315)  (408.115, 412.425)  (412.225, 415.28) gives 0.15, 51.5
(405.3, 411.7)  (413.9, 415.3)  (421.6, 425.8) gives 0.14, 46.6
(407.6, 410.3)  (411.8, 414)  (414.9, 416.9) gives 0.11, 45.9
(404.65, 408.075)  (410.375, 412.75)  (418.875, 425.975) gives 0.25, 51.2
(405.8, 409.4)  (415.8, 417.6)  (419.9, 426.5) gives 0.30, 44.5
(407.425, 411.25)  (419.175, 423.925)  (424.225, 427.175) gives 0.61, 39.8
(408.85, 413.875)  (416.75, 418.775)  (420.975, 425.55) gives 0.24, 40.3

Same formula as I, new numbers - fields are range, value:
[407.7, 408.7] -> 54.95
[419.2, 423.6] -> 29.66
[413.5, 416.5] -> 35.42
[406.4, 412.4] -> 40.28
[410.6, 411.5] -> 47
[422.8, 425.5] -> 32.69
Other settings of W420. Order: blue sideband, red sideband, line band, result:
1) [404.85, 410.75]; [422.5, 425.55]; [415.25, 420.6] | 0.78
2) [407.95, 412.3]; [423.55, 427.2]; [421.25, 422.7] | 0.16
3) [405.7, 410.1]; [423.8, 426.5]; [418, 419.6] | 0.29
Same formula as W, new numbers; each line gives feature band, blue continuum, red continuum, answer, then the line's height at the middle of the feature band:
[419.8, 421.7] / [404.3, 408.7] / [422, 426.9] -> 0.16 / 40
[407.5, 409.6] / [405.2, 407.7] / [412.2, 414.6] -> -0.04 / 54.2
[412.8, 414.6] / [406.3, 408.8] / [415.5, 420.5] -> 0.07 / 46.4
